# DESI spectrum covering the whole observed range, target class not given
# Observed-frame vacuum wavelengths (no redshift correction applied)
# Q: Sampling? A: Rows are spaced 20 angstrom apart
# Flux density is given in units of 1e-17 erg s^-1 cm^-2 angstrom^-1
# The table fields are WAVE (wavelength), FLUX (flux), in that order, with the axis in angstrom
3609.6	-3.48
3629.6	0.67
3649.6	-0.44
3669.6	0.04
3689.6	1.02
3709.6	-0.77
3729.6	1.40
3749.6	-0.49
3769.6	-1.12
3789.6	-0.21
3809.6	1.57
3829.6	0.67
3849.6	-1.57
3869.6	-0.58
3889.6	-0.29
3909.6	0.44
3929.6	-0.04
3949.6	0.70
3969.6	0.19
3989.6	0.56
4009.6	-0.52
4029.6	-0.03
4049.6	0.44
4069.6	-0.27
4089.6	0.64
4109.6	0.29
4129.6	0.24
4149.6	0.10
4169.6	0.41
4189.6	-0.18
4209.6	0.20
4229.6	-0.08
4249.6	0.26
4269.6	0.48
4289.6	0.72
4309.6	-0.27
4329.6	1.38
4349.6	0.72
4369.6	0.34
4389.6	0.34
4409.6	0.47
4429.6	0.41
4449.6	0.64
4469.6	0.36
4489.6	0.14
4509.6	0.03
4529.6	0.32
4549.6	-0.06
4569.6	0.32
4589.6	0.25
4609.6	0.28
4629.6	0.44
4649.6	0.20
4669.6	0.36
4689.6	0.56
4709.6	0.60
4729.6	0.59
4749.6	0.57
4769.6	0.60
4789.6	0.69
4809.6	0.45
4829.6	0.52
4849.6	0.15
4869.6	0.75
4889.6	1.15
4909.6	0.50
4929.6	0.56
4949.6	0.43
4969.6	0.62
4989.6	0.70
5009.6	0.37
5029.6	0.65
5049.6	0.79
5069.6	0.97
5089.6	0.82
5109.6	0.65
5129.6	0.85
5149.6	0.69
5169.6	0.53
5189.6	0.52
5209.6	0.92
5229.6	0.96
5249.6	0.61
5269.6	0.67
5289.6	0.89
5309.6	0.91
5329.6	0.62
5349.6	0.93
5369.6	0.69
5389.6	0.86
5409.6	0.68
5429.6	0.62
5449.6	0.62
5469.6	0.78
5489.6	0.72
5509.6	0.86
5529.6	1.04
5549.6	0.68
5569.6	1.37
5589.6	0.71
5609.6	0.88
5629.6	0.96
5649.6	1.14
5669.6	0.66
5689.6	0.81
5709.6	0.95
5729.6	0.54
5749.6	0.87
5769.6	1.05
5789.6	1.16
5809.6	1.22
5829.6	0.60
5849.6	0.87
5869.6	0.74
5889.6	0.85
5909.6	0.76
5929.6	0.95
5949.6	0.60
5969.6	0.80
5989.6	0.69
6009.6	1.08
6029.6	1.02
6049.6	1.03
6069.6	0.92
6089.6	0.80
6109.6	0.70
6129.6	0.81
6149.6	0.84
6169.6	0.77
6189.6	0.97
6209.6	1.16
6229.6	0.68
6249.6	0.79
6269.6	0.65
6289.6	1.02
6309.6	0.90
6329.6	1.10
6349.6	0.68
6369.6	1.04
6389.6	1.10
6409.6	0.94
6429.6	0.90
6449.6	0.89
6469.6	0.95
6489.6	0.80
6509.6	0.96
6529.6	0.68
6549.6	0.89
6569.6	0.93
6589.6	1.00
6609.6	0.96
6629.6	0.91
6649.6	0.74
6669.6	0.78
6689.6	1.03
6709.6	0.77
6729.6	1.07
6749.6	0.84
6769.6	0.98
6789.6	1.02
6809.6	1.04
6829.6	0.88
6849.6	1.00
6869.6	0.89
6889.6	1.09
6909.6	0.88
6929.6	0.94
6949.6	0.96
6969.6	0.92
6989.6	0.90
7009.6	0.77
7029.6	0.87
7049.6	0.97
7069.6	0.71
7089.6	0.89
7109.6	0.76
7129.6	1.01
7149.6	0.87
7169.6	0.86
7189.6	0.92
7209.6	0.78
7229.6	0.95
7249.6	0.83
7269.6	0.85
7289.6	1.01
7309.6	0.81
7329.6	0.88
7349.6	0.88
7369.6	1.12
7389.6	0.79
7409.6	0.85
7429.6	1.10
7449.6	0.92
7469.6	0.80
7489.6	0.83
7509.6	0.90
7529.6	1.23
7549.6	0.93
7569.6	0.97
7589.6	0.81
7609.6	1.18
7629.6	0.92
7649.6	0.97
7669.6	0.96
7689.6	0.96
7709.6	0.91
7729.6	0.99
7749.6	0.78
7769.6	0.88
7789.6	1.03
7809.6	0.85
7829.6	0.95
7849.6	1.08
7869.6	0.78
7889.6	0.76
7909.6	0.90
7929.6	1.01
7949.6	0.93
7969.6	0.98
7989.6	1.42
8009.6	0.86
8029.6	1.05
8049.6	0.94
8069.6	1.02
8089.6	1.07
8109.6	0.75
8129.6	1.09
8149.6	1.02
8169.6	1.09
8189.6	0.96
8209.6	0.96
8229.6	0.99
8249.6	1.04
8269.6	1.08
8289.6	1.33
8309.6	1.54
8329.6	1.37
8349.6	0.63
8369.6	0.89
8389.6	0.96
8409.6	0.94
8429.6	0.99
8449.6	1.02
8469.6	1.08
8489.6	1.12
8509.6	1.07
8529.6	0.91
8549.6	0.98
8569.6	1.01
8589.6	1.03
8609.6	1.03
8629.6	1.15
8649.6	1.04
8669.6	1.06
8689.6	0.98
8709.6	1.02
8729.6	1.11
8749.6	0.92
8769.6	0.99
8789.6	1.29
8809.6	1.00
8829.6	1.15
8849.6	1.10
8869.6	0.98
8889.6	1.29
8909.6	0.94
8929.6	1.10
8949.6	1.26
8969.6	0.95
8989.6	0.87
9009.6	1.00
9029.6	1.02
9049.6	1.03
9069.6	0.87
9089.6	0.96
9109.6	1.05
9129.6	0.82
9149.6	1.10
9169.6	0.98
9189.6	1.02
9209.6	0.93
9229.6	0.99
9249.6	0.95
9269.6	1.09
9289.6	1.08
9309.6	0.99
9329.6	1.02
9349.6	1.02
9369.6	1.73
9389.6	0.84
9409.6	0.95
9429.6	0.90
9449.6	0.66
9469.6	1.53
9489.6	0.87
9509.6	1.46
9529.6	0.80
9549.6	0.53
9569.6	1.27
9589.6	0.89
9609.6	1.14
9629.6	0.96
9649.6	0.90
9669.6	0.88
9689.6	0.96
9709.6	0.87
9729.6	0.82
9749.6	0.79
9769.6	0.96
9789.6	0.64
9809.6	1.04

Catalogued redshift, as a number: 0.265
